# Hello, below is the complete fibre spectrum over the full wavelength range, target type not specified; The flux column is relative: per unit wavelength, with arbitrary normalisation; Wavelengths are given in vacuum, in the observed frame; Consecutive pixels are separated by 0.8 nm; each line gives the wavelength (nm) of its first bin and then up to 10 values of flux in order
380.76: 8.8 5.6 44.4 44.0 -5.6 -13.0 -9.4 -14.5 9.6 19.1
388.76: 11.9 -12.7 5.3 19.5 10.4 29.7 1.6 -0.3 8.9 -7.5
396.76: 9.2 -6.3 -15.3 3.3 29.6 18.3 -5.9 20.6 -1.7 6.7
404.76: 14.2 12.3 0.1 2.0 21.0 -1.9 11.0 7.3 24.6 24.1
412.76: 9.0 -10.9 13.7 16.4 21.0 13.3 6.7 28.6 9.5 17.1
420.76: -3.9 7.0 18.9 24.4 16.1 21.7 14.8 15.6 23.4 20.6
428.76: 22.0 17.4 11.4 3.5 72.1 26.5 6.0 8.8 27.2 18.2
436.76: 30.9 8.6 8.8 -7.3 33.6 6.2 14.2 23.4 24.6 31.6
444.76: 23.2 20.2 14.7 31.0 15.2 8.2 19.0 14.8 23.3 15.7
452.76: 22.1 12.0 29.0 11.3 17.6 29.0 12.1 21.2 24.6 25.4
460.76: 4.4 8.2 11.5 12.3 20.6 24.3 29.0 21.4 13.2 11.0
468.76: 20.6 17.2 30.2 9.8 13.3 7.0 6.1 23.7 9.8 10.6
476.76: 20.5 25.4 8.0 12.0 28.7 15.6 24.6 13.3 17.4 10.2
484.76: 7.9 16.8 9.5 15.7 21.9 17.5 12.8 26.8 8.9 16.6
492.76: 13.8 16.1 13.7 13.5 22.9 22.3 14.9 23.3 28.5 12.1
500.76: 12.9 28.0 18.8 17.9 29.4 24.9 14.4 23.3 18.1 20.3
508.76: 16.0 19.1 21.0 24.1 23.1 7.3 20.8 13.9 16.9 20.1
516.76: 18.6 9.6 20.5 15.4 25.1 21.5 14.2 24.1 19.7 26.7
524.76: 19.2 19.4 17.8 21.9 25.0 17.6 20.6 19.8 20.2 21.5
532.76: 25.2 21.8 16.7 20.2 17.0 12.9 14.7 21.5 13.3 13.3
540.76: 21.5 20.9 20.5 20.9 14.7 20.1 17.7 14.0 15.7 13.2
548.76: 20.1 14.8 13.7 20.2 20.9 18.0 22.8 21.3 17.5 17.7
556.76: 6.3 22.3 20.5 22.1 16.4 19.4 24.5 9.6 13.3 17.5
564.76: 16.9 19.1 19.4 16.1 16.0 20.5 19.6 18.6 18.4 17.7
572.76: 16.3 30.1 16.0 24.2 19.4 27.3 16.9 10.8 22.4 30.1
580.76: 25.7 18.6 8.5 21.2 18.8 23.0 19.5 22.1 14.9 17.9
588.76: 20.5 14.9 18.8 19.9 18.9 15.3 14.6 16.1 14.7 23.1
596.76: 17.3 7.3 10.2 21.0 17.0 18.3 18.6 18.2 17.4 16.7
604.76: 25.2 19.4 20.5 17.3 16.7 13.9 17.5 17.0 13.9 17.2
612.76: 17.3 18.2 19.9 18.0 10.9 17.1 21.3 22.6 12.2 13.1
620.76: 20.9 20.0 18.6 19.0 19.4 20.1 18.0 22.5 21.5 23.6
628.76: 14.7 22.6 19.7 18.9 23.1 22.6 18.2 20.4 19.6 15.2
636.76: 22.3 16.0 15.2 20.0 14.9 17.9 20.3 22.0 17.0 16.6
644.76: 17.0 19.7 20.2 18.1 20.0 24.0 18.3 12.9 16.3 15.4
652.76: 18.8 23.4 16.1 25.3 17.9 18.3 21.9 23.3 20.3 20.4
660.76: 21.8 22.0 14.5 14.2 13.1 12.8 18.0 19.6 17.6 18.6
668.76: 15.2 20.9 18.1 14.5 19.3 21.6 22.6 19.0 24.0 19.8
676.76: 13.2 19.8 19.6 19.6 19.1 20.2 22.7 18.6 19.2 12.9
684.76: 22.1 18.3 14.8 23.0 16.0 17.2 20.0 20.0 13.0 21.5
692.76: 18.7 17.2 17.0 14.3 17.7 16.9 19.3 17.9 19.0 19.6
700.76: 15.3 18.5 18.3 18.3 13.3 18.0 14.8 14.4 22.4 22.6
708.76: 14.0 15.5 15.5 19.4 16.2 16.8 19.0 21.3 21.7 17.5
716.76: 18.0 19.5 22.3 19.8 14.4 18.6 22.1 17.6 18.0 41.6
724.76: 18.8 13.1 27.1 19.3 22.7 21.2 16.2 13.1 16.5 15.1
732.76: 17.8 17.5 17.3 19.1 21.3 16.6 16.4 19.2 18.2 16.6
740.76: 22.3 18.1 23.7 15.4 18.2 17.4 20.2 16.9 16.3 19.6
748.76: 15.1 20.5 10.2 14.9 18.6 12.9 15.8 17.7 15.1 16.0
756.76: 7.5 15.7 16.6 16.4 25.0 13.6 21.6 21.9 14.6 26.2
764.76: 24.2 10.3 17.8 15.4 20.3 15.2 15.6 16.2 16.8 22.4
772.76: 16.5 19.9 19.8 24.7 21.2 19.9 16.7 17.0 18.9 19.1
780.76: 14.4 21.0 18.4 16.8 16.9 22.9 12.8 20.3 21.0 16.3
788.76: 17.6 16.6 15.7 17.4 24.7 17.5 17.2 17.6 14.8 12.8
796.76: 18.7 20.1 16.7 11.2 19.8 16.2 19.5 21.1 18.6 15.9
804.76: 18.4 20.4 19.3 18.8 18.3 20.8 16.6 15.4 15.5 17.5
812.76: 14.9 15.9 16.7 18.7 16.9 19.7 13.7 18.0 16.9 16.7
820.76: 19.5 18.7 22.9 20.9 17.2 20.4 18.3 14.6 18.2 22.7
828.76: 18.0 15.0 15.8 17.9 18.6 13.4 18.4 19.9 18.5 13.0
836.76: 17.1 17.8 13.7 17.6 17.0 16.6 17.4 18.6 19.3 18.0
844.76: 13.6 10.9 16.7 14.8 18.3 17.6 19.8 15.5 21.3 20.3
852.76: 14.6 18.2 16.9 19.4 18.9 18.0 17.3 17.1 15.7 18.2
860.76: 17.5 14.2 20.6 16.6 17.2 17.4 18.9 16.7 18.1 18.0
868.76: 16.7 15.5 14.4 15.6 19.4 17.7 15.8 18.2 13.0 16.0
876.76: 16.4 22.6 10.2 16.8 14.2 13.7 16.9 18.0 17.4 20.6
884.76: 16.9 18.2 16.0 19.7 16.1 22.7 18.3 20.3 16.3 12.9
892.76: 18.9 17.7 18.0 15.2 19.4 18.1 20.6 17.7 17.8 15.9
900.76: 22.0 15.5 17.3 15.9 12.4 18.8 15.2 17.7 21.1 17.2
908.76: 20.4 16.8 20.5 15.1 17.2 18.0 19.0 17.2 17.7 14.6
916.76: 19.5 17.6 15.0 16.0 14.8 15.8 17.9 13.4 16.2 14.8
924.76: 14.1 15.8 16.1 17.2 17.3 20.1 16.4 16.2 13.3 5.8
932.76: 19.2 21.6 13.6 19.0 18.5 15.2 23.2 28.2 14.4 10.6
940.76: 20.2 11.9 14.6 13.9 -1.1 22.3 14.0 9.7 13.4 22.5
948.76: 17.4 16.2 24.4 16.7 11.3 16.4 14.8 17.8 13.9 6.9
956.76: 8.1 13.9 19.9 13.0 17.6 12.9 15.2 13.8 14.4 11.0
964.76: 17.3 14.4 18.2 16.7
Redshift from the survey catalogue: 0.10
